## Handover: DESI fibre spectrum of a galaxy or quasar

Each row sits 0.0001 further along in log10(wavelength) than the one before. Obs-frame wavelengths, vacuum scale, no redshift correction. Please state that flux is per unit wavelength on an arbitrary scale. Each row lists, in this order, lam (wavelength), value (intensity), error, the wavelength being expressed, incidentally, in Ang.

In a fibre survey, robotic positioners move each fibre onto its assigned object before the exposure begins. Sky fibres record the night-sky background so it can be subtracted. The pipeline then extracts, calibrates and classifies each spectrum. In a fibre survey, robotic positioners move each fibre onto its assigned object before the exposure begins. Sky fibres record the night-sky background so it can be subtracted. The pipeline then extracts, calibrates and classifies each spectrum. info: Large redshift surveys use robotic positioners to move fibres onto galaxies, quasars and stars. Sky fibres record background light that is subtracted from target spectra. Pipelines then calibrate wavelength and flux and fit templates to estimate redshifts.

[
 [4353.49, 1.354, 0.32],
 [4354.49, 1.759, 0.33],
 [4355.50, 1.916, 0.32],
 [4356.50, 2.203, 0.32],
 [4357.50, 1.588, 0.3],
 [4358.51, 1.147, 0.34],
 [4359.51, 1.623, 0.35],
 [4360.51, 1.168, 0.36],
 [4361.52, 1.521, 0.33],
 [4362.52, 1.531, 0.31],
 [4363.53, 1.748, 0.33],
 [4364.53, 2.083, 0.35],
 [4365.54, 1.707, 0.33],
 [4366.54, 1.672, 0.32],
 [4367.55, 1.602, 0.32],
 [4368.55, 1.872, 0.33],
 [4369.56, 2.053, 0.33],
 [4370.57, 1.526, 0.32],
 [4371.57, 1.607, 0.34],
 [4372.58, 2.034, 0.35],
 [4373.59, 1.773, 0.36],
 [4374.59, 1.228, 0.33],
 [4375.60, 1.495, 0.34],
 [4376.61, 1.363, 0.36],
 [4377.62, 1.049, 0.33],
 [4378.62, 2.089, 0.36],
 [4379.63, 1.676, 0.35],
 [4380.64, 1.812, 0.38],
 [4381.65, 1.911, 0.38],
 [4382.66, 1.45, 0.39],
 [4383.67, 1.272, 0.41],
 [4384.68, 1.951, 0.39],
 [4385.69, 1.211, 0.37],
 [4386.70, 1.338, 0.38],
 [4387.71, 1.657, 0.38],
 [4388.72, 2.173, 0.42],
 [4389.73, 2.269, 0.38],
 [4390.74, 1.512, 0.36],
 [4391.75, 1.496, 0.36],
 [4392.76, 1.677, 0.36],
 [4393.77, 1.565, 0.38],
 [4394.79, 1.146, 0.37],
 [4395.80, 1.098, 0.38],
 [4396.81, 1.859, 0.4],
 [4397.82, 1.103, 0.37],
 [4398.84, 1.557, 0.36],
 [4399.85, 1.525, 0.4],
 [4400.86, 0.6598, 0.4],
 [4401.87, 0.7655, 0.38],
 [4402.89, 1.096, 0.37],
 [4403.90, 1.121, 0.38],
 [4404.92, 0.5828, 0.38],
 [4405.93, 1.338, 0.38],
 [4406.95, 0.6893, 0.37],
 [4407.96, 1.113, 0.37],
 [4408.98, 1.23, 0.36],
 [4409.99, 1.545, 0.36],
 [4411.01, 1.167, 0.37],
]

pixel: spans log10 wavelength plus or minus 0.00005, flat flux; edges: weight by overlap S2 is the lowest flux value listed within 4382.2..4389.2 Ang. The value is 1.211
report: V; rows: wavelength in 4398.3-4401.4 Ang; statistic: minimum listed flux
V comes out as 0.6598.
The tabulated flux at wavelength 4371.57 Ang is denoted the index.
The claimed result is 1.607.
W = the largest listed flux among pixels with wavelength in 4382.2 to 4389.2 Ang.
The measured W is 2.173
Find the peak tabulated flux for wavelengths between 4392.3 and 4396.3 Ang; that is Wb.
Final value 1.677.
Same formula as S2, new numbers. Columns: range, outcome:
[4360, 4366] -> 1.168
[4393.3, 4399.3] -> 1.098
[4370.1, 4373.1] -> 1.526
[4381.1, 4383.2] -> 1.45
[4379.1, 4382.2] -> 1.676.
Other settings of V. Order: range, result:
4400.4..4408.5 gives 0.5828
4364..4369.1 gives 1.602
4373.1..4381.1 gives 1.049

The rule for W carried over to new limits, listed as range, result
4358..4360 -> 1.623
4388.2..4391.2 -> 2.269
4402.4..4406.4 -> 1.338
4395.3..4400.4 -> 1.859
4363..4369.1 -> 2.083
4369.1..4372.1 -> 2.053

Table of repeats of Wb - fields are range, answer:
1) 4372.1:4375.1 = 2.034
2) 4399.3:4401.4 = 1.525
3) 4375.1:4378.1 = 1.495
